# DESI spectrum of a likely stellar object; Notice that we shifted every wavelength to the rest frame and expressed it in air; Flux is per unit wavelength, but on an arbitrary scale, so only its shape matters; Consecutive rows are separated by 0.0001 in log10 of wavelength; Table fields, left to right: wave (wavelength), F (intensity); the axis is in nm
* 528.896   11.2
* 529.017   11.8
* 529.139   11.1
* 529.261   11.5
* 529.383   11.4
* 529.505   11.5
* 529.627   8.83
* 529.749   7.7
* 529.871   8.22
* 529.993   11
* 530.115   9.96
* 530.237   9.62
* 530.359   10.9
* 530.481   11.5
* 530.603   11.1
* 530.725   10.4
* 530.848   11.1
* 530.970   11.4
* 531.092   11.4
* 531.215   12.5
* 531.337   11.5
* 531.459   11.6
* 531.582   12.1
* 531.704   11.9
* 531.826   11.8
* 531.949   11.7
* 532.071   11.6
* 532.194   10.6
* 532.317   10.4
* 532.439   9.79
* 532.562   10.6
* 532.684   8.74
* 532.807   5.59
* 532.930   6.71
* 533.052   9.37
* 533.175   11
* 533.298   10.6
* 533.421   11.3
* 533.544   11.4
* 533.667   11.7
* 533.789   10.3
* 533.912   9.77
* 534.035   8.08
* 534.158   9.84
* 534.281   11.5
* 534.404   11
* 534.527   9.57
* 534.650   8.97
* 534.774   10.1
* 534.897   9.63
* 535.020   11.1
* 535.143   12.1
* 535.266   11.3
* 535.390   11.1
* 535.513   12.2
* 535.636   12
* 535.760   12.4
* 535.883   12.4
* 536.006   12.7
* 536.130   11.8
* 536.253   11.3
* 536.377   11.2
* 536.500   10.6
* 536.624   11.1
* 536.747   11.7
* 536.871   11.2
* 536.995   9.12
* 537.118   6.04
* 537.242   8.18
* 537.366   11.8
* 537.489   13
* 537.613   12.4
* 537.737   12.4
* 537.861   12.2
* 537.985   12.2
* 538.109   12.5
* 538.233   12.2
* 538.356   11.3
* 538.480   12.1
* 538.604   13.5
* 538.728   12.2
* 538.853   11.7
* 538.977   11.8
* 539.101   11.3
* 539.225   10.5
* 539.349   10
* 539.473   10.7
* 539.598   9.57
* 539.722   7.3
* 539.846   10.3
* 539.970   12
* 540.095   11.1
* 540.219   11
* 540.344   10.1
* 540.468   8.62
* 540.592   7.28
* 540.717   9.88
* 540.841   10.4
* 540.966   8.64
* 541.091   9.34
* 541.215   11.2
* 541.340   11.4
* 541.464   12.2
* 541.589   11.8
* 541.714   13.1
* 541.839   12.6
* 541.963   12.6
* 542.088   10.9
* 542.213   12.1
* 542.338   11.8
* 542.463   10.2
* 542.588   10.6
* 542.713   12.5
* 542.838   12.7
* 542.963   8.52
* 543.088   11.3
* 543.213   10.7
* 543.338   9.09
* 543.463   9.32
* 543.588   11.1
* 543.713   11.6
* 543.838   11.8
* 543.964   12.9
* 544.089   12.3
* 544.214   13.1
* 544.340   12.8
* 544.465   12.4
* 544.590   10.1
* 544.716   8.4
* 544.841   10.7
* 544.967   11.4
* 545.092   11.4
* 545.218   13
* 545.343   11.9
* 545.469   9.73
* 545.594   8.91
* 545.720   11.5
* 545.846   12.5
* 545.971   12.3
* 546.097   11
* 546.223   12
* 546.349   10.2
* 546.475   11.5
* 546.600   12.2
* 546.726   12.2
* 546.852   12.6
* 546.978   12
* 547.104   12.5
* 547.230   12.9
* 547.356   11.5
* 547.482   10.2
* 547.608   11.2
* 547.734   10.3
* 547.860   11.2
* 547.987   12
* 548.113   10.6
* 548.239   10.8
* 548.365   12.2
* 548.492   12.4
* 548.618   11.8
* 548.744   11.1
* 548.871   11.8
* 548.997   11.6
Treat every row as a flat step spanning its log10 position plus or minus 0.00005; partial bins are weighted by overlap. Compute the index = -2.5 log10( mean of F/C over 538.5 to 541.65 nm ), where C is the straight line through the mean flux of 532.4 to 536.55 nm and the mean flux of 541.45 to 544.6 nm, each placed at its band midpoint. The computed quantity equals 0.06 mag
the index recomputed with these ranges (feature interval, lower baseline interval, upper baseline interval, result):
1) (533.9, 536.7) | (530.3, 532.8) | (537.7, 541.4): -0.01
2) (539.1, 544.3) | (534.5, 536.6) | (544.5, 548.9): 0.05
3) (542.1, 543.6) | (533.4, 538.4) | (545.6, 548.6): 0.05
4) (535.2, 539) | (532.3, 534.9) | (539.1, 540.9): -0.17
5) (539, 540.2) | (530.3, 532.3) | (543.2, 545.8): 0.09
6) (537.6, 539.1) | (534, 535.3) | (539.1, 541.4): -0.20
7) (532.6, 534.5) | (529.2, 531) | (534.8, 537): 0.13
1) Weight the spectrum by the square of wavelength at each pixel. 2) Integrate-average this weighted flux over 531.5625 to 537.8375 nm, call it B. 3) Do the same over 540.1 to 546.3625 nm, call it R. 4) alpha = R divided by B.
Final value 1.1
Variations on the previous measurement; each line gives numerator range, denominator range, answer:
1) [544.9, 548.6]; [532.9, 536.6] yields 1.11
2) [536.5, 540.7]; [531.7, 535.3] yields 1.08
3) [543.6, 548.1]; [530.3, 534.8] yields 1.15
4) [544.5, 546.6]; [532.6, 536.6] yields 1.09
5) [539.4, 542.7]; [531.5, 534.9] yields 1.08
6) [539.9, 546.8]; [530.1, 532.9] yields 1.08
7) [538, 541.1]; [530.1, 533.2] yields 1.04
